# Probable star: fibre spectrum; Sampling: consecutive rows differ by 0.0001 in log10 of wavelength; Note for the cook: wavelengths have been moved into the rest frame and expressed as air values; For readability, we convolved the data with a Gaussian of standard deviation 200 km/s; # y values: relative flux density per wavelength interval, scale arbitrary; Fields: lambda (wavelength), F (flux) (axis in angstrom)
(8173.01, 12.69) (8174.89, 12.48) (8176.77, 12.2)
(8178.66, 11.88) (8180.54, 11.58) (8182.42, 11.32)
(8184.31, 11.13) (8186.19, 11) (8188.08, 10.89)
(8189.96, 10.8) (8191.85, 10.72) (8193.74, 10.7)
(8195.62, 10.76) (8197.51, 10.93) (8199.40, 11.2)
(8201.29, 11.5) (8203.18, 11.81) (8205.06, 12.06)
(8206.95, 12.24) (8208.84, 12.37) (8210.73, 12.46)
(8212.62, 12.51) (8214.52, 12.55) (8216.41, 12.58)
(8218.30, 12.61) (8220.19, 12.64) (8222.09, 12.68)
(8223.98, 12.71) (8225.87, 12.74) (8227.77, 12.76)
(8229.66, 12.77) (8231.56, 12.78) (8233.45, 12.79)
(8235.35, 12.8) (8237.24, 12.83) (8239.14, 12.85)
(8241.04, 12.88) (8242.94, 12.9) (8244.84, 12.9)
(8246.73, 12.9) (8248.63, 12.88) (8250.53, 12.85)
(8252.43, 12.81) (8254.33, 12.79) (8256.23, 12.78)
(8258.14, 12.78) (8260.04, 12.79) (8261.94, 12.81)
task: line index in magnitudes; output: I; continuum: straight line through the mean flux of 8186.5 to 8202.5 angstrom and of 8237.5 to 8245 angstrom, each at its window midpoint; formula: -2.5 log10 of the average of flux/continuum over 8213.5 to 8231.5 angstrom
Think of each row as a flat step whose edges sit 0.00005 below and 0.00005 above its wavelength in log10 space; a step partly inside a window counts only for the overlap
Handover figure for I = -0.05 mag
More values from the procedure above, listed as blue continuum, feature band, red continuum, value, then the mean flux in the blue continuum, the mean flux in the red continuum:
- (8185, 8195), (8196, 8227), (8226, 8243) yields -0.04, 10.8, 12.8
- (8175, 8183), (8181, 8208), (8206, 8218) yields 0.08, 11.8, 12.5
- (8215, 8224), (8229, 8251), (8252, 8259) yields -0.01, 12.6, 12.8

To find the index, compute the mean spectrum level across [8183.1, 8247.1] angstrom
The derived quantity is 12.1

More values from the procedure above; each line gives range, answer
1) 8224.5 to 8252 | 12.8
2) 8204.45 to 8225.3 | 12.5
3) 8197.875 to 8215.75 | 12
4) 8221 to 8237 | 12.8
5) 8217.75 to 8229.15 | 12.7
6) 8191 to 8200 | 10.8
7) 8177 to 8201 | 11.1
